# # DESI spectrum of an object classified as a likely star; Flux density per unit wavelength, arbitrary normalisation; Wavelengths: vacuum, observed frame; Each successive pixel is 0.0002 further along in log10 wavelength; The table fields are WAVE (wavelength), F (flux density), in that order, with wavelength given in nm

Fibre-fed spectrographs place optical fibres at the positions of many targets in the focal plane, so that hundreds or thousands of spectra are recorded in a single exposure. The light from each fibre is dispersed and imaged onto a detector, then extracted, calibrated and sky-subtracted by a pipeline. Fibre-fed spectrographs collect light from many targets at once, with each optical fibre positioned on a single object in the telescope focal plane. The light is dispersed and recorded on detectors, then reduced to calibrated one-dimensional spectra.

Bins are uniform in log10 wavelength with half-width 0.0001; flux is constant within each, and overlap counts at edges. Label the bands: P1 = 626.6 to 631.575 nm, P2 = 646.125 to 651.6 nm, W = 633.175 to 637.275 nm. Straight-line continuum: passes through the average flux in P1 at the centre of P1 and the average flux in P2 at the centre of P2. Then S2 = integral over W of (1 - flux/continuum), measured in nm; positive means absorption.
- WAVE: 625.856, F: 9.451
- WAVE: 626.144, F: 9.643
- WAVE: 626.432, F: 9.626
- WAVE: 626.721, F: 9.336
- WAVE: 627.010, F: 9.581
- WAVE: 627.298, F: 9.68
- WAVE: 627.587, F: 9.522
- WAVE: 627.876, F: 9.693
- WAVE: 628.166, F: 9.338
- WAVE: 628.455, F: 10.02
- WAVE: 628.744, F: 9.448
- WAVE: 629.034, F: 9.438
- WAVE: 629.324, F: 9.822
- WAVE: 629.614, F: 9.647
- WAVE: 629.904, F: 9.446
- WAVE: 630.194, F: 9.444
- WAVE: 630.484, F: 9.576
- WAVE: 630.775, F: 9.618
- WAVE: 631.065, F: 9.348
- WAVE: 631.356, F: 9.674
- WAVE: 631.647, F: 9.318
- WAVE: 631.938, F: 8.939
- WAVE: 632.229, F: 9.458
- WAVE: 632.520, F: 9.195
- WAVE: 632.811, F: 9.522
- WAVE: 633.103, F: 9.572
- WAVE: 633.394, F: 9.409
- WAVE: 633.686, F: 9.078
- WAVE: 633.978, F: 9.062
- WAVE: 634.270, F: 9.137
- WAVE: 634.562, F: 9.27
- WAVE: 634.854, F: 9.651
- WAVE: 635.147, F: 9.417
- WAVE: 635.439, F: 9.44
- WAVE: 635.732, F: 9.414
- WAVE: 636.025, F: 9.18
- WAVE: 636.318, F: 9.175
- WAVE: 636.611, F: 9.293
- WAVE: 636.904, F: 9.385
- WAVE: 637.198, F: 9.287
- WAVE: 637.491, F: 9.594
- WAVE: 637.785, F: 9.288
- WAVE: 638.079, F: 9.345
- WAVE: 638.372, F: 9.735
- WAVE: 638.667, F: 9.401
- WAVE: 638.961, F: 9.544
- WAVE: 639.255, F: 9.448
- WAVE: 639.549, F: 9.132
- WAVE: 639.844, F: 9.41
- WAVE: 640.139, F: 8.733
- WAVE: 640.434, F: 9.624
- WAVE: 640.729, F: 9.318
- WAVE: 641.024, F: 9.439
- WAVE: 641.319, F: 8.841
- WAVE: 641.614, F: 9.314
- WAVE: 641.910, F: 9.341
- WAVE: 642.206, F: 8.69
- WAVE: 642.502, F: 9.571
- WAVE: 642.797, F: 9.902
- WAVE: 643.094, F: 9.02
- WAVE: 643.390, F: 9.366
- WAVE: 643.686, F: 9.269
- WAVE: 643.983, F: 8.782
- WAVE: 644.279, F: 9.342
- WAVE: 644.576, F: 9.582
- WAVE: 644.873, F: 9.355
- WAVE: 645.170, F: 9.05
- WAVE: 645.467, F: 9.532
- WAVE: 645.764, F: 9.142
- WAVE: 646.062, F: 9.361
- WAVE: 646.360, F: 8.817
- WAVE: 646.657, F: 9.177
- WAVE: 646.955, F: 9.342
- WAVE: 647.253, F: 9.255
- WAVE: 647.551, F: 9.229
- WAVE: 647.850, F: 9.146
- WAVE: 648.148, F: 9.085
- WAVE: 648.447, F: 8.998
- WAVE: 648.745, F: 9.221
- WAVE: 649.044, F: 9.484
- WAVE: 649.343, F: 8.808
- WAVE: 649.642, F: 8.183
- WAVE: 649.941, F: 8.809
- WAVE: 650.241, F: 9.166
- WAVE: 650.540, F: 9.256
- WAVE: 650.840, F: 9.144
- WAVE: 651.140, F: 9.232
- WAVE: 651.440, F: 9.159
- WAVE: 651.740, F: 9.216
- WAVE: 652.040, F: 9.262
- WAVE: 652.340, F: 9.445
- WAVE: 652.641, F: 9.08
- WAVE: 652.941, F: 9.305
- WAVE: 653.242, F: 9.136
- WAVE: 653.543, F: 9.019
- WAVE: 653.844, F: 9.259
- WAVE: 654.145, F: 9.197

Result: 0.048 nm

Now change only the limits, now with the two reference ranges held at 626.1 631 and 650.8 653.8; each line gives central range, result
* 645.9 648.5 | 0.034 nm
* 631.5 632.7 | 0.036 nm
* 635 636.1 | 0.011 nm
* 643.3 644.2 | 0.019 nm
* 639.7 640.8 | 0.015 nm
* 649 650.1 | 0.058 nm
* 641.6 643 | 0.001 nm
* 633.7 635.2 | 0.032 nm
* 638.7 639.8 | 0.003 nm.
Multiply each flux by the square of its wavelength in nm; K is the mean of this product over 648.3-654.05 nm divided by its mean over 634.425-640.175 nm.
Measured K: 1.0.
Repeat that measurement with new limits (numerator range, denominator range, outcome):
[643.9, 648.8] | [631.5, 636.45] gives 1.03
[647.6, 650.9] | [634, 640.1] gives 1.00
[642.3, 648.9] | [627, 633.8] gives 1.02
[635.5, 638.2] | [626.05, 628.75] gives 1.00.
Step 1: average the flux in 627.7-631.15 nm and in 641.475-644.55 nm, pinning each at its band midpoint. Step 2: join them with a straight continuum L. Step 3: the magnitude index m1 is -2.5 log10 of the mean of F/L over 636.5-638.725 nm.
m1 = 0.00 mag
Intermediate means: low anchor 9.57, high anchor 9.27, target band 9.42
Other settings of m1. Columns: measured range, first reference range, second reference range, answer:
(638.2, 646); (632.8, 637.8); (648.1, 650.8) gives -0.015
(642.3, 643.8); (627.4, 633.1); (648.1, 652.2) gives -0.021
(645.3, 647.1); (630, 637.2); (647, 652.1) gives -0.009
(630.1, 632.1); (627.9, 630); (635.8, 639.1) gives 0.015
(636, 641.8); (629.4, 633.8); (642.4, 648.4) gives 0.001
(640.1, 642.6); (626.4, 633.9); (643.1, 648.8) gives 0.008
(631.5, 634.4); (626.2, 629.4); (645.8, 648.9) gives 0.024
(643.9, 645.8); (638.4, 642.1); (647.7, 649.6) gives -0.013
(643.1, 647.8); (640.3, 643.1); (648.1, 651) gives -0.007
